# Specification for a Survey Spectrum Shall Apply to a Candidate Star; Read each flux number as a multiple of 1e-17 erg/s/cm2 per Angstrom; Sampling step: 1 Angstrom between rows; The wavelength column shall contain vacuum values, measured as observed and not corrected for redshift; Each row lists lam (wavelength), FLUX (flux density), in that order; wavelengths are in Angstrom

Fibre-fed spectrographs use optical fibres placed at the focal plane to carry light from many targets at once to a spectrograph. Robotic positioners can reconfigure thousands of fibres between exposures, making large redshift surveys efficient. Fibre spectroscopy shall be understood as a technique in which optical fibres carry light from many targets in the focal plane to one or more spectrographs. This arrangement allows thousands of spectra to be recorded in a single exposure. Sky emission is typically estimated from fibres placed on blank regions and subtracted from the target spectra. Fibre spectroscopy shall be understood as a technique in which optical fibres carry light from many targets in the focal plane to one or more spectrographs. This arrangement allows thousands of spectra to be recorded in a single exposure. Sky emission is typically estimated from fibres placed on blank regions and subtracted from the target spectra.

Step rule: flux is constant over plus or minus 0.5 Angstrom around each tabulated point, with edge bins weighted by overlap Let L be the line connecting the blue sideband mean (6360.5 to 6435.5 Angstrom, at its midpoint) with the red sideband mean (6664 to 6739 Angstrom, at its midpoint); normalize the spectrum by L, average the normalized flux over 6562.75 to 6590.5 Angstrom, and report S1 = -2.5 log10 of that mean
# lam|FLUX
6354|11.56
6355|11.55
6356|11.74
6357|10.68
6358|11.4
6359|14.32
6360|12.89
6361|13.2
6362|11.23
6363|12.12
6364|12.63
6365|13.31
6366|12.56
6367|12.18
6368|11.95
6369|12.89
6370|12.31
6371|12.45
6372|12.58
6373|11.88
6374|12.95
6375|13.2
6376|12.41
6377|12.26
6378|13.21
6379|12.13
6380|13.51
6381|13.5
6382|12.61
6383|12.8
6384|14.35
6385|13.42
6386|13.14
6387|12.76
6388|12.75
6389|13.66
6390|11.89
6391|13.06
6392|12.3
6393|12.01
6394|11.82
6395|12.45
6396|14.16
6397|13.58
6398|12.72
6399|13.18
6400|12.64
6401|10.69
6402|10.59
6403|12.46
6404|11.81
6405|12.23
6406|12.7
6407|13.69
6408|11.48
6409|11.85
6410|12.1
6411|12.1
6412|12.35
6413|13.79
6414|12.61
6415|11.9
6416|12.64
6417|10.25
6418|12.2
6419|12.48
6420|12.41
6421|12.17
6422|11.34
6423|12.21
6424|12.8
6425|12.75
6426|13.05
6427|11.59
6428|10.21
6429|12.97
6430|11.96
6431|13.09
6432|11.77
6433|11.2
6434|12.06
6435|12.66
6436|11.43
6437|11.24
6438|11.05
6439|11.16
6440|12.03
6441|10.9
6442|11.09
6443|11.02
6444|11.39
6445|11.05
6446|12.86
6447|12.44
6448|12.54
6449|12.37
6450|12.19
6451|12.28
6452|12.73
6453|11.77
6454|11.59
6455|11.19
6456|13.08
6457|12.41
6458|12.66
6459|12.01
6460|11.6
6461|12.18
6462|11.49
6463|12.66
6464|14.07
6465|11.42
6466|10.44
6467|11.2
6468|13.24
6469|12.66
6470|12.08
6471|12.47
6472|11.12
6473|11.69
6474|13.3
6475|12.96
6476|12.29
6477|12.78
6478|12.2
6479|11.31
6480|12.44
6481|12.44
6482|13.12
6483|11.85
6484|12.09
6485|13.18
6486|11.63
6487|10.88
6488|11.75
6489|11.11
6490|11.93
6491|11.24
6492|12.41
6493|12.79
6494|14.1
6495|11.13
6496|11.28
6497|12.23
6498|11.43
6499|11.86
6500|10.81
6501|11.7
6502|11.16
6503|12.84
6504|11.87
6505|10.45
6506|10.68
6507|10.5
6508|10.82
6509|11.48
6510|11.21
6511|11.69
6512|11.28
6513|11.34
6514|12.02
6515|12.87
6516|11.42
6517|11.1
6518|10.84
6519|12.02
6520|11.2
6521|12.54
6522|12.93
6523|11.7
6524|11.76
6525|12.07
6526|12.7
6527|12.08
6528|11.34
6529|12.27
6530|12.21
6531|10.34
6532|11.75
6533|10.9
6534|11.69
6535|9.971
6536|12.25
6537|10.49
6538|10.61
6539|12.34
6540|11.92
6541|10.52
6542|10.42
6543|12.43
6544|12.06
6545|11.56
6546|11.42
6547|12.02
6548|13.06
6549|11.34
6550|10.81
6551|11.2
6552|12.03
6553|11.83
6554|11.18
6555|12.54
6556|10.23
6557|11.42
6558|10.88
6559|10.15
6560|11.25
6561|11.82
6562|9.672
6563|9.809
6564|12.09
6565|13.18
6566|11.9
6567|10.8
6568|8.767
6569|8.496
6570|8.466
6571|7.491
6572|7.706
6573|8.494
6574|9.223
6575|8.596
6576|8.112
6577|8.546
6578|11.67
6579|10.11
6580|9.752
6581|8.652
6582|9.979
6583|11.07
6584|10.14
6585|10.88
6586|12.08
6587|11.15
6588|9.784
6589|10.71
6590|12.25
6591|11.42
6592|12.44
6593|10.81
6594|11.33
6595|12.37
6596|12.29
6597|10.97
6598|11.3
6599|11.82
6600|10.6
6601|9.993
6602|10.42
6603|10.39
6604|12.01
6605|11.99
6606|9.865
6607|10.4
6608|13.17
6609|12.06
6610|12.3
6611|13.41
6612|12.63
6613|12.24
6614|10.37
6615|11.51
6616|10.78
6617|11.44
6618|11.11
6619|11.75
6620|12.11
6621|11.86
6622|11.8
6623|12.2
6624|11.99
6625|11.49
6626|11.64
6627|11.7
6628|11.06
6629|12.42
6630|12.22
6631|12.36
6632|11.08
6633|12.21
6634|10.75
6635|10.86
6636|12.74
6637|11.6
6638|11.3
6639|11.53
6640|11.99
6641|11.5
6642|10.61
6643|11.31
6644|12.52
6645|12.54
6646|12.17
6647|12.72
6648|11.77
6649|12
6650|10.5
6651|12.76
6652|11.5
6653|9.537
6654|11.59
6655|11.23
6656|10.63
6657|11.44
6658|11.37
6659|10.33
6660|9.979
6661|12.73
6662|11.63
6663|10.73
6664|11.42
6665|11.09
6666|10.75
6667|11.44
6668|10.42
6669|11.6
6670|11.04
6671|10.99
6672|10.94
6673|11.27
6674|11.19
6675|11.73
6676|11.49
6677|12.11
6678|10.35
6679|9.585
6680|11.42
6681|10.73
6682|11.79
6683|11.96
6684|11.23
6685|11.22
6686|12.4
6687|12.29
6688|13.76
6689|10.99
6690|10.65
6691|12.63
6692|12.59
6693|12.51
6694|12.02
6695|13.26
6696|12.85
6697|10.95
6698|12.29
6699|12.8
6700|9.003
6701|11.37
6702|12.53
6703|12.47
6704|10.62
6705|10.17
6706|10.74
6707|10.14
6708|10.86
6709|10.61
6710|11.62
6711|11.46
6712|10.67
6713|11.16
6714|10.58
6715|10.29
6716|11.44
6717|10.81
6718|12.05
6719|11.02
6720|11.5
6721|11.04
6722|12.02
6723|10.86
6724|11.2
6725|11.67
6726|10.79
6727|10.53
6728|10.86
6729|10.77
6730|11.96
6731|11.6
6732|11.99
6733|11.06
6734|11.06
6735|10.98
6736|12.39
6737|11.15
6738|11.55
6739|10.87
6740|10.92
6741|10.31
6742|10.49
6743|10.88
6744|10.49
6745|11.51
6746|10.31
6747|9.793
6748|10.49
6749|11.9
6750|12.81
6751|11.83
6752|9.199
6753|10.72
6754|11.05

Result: 0.18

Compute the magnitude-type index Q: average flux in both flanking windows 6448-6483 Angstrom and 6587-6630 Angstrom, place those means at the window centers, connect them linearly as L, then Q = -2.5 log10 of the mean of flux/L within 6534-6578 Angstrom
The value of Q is 0.11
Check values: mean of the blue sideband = 12.2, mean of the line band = 10.7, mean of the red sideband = 11.5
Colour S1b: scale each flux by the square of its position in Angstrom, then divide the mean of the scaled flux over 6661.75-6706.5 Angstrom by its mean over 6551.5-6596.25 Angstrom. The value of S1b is 1.13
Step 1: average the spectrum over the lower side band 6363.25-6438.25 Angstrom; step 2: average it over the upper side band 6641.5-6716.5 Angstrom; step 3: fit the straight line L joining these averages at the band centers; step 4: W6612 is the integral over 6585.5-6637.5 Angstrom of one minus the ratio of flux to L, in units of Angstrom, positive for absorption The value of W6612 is 0.4 Angstrom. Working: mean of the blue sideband 12.4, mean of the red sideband 11.4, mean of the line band 11.6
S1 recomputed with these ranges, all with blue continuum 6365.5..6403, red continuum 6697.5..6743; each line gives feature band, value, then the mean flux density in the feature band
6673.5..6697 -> -0.041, 11.8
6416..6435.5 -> 0.035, 12.1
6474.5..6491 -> 0.011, 12.1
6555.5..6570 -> 0.115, 10.7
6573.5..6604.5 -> 0.104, 10.7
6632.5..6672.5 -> 0.006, 11.4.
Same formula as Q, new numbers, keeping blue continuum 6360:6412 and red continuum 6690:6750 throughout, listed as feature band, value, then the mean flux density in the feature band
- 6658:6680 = 0.04 mag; 11.1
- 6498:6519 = 0.06 mag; 11.4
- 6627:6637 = -0.01 mag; 11.7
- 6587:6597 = 0.03 mag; 11.4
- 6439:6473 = 0.03 mag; 12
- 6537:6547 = 0.05 mag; 11.5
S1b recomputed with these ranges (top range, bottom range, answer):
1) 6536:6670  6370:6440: 0.96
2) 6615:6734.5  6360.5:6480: 1.01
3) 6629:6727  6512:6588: 1.08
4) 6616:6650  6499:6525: 1.05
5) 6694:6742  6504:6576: 1.07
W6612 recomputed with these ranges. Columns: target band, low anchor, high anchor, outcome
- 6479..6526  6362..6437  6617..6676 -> 1.1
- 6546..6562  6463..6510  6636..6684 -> 0.4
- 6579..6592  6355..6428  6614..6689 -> 1.1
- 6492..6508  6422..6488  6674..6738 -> 0.4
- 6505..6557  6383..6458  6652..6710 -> 1.4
